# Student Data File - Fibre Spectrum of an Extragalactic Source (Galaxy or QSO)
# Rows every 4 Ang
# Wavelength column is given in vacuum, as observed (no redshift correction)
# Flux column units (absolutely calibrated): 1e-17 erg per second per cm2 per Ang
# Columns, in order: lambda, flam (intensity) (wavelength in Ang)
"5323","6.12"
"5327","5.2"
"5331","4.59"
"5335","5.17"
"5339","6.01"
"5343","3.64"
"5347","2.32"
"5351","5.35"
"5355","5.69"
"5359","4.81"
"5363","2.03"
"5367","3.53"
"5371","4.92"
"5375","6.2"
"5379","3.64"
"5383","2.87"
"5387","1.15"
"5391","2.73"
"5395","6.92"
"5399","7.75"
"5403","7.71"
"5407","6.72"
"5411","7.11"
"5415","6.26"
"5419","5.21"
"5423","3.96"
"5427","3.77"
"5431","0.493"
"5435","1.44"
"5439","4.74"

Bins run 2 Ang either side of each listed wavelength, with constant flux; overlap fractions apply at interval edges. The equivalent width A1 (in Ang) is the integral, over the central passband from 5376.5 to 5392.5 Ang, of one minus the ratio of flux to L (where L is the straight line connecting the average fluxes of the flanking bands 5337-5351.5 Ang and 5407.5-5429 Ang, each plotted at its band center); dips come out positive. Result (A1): 7.0 Ang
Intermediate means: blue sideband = 4.22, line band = 2.71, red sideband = 5.36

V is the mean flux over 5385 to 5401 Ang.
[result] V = 4.64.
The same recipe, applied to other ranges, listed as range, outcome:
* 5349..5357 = 5.52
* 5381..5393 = 2.25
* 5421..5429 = 3.87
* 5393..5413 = 7.24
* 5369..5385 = 4.41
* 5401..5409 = 7.21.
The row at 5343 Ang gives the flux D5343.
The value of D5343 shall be 3.64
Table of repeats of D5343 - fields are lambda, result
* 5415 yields 6.26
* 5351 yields 5.35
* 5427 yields 3.77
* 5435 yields 1.44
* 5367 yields 3.53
